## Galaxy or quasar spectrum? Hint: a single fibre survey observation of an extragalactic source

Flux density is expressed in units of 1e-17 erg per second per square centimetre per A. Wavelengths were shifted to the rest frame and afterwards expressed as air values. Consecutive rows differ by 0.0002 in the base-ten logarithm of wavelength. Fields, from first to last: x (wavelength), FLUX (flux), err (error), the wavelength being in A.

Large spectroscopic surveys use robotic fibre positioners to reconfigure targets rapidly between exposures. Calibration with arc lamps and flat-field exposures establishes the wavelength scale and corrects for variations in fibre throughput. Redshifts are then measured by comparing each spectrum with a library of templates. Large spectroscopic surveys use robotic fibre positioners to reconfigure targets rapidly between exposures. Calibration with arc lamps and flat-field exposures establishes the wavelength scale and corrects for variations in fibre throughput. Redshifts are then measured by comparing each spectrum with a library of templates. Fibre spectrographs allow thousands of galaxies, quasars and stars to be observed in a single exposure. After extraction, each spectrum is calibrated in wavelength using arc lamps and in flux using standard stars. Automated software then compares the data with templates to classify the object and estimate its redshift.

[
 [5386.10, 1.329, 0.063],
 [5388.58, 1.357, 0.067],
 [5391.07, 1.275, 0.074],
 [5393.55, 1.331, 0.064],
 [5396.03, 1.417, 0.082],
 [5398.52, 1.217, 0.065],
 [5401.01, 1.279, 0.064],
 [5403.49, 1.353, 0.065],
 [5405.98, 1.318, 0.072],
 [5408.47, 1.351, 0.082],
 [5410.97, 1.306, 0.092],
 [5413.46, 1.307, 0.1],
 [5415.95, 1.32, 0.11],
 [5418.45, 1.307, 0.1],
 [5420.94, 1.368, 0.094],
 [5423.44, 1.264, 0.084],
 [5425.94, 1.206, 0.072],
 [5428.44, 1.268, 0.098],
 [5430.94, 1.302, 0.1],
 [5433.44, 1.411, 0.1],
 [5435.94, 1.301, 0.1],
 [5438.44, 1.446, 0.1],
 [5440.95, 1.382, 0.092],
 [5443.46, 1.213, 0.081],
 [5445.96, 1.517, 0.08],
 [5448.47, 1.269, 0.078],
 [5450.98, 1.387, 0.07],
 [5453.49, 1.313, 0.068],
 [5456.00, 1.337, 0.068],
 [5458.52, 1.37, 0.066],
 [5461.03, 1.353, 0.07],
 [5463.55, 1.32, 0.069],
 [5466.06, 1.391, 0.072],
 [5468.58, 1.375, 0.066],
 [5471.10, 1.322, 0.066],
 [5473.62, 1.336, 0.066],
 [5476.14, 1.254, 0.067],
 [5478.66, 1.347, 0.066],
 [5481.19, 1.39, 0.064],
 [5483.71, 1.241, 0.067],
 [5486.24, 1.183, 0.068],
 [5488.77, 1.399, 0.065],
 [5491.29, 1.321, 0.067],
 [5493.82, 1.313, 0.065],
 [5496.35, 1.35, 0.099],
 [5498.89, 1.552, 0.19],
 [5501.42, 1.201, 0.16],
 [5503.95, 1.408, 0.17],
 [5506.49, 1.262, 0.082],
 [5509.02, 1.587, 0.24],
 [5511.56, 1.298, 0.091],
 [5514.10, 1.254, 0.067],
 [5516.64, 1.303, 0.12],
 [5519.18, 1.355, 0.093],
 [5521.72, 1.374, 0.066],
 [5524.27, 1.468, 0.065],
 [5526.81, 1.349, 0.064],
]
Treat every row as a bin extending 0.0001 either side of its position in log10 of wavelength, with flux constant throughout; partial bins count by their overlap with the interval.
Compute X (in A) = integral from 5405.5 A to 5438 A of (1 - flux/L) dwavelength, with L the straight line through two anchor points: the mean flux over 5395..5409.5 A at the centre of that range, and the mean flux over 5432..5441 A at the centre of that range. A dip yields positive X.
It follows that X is 1.0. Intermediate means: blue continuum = 1.32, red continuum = 1.38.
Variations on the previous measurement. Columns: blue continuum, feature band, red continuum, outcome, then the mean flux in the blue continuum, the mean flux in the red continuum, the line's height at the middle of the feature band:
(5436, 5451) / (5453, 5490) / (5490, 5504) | 0.8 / 1.36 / 1.35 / 1.36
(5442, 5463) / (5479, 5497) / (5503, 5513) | 0.7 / 1.34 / 1.39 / 1.37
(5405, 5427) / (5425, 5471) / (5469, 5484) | -1.0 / 1.31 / 1.32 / 1.31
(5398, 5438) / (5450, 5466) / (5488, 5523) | -0.2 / 1.31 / 1.35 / 1.33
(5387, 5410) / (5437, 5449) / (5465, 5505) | -0.4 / 1.32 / 1.34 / 1.33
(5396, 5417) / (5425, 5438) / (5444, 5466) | 0.3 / 1.31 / 1.36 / 1.33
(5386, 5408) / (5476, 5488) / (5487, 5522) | 0.5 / 1.32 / 1.35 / 1.35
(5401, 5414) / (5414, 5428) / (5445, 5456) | 0.5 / 1.32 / 1.36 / 1.34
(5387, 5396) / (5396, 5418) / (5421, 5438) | 0.2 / 1.33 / 1.3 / 1.32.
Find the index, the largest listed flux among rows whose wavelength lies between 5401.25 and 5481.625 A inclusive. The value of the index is 1.517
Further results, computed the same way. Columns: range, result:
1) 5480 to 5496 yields 1.399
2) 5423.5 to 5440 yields 1.446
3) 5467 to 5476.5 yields 1.375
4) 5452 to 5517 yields 1.587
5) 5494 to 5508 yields 1.552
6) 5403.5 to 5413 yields 1.351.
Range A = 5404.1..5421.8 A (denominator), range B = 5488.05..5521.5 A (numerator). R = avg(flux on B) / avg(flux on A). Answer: 1.02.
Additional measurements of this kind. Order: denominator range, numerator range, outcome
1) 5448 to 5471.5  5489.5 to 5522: 1.00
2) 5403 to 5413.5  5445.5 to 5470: 1.02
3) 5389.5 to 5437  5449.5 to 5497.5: 1.02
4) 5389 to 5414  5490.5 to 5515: 1.03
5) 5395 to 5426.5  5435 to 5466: 1.03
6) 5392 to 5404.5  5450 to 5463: 1.02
